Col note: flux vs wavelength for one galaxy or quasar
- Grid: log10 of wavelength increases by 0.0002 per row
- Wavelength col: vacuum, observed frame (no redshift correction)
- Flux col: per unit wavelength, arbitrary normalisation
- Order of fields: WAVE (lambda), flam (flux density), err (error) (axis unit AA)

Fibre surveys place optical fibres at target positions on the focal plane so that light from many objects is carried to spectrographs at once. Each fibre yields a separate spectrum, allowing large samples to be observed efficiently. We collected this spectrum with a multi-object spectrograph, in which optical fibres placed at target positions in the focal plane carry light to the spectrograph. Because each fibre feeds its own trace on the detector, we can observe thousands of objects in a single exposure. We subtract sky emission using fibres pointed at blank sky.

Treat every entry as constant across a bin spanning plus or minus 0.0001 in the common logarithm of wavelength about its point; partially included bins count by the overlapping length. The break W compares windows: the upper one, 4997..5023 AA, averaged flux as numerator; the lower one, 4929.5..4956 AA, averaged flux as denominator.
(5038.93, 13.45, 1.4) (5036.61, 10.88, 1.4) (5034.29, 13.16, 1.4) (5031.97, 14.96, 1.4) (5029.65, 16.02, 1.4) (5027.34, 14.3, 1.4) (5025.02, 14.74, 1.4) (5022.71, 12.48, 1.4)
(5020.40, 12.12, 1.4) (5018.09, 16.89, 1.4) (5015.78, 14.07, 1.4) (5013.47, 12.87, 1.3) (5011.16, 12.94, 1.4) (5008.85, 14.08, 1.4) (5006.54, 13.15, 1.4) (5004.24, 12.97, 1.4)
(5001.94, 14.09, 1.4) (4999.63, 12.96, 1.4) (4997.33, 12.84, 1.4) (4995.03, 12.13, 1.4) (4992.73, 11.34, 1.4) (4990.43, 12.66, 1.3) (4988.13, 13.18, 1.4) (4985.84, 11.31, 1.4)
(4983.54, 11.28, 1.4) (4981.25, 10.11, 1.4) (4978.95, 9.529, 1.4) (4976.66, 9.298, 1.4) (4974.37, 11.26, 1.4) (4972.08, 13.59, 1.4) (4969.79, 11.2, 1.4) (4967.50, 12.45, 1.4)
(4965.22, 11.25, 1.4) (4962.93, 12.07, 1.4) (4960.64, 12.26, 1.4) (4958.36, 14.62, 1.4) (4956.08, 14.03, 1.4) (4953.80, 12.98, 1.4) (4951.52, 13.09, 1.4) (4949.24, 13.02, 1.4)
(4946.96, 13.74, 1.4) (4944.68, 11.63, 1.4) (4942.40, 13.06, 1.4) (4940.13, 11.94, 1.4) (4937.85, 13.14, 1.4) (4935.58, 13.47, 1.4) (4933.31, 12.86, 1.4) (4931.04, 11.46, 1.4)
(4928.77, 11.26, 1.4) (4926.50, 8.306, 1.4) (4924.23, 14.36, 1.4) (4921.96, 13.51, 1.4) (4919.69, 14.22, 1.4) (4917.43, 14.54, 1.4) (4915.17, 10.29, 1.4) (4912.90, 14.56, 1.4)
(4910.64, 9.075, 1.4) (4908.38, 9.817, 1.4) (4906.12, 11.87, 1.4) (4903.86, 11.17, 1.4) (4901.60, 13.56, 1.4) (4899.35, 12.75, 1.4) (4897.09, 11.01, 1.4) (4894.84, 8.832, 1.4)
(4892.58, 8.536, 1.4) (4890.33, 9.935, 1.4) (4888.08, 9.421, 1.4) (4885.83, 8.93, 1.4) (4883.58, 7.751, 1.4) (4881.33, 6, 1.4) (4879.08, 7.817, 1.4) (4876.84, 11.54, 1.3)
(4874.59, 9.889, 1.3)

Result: 1.1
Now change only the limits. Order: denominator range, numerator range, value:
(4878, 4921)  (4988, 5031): 1.28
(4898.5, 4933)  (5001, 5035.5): 1.15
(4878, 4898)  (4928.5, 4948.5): 1.45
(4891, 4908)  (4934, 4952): 1.17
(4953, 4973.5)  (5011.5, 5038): 1.09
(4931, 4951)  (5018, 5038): 1.08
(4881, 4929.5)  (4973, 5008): 1.08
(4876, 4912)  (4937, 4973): 1.29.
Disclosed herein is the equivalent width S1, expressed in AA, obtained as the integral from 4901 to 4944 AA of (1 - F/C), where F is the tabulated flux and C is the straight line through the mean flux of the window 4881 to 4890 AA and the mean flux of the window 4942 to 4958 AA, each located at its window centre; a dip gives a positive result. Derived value -4.47 AA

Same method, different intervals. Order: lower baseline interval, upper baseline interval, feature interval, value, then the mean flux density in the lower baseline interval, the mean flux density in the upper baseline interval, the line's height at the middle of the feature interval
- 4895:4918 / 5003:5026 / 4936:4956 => -0.84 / 11.7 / 13.6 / 12.4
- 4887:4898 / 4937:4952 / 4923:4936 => -0.04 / 9.52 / 12.8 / 11.8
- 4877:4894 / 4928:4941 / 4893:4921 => -4.10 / 8.53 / 12.4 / 10.2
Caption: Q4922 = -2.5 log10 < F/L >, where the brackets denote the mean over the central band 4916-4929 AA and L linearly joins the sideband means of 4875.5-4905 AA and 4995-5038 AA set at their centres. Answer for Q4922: -0.18 mag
